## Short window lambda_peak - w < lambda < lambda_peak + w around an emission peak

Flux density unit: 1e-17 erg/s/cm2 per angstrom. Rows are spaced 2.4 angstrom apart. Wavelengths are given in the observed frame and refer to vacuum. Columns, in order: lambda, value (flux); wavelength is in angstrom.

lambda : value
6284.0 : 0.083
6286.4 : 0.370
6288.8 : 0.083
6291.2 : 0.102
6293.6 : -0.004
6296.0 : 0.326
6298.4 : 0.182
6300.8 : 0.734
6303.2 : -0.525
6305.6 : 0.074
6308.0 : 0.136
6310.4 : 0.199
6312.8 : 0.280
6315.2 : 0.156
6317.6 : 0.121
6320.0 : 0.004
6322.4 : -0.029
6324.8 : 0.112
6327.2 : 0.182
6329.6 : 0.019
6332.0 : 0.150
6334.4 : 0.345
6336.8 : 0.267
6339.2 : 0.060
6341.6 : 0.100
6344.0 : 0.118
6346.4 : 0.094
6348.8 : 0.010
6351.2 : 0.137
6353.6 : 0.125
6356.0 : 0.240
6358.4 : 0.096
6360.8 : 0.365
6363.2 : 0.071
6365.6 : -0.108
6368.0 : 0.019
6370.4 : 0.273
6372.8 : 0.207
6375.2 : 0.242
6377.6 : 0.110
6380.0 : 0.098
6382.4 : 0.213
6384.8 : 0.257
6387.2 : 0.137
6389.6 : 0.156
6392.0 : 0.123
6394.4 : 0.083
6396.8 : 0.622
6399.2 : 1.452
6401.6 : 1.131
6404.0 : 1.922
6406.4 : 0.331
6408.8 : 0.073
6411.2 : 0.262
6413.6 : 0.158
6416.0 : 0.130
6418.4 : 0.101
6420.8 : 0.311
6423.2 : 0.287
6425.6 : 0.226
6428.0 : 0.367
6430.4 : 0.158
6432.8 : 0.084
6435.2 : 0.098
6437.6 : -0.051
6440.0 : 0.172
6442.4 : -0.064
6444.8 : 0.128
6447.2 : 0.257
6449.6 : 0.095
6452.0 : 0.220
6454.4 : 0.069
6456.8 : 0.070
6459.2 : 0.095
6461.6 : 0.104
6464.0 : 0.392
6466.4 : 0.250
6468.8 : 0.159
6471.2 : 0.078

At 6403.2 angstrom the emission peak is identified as [O II] 3727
